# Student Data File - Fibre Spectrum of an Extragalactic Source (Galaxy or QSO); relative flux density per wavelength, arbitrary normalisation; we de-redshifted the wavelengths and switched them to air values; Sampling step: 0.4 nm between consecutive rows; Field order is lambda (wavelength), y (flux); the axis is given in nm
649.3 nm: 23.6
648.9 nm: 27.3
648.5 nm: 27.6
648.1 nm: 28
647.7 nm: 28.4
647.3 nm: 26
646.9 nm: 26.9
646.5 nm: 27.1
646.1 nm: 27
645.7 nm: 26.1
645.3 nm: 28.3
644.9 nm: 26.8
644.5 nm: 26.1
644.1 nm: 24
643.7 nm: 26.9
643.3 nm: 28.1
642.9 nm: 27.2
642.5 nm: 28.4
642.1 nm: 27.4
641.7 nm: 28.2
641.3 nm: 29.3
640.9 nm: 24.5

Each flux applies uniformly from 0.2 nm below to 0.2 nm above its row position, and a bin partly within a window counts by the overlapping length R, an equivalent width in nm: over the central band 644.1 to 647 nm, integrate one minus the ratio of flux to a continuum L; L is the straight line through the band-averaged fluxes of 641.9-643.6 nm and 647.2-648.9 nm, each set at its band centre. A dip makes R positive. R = 0.10 nm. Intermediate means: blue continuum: 27.7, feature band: 26.7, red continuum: 27.6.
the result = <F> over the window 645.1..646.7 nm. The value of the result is 27.1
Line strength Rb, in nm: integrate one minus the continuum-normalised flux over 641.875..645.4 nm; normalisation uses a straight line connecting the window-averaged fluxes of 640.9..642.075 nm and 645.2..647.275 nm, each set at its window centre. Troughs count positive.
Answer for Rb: 0.05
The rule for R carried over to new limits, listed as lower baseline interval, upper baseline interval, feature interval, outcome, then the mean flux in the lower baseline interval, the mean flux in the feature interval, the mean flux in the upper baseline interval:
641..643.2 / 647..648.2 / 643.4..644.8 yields 0.09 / 27.9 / 25.9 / 27.4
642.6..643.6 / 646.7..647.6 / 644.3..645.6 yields 0.01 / 27.6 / 27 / 26.7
